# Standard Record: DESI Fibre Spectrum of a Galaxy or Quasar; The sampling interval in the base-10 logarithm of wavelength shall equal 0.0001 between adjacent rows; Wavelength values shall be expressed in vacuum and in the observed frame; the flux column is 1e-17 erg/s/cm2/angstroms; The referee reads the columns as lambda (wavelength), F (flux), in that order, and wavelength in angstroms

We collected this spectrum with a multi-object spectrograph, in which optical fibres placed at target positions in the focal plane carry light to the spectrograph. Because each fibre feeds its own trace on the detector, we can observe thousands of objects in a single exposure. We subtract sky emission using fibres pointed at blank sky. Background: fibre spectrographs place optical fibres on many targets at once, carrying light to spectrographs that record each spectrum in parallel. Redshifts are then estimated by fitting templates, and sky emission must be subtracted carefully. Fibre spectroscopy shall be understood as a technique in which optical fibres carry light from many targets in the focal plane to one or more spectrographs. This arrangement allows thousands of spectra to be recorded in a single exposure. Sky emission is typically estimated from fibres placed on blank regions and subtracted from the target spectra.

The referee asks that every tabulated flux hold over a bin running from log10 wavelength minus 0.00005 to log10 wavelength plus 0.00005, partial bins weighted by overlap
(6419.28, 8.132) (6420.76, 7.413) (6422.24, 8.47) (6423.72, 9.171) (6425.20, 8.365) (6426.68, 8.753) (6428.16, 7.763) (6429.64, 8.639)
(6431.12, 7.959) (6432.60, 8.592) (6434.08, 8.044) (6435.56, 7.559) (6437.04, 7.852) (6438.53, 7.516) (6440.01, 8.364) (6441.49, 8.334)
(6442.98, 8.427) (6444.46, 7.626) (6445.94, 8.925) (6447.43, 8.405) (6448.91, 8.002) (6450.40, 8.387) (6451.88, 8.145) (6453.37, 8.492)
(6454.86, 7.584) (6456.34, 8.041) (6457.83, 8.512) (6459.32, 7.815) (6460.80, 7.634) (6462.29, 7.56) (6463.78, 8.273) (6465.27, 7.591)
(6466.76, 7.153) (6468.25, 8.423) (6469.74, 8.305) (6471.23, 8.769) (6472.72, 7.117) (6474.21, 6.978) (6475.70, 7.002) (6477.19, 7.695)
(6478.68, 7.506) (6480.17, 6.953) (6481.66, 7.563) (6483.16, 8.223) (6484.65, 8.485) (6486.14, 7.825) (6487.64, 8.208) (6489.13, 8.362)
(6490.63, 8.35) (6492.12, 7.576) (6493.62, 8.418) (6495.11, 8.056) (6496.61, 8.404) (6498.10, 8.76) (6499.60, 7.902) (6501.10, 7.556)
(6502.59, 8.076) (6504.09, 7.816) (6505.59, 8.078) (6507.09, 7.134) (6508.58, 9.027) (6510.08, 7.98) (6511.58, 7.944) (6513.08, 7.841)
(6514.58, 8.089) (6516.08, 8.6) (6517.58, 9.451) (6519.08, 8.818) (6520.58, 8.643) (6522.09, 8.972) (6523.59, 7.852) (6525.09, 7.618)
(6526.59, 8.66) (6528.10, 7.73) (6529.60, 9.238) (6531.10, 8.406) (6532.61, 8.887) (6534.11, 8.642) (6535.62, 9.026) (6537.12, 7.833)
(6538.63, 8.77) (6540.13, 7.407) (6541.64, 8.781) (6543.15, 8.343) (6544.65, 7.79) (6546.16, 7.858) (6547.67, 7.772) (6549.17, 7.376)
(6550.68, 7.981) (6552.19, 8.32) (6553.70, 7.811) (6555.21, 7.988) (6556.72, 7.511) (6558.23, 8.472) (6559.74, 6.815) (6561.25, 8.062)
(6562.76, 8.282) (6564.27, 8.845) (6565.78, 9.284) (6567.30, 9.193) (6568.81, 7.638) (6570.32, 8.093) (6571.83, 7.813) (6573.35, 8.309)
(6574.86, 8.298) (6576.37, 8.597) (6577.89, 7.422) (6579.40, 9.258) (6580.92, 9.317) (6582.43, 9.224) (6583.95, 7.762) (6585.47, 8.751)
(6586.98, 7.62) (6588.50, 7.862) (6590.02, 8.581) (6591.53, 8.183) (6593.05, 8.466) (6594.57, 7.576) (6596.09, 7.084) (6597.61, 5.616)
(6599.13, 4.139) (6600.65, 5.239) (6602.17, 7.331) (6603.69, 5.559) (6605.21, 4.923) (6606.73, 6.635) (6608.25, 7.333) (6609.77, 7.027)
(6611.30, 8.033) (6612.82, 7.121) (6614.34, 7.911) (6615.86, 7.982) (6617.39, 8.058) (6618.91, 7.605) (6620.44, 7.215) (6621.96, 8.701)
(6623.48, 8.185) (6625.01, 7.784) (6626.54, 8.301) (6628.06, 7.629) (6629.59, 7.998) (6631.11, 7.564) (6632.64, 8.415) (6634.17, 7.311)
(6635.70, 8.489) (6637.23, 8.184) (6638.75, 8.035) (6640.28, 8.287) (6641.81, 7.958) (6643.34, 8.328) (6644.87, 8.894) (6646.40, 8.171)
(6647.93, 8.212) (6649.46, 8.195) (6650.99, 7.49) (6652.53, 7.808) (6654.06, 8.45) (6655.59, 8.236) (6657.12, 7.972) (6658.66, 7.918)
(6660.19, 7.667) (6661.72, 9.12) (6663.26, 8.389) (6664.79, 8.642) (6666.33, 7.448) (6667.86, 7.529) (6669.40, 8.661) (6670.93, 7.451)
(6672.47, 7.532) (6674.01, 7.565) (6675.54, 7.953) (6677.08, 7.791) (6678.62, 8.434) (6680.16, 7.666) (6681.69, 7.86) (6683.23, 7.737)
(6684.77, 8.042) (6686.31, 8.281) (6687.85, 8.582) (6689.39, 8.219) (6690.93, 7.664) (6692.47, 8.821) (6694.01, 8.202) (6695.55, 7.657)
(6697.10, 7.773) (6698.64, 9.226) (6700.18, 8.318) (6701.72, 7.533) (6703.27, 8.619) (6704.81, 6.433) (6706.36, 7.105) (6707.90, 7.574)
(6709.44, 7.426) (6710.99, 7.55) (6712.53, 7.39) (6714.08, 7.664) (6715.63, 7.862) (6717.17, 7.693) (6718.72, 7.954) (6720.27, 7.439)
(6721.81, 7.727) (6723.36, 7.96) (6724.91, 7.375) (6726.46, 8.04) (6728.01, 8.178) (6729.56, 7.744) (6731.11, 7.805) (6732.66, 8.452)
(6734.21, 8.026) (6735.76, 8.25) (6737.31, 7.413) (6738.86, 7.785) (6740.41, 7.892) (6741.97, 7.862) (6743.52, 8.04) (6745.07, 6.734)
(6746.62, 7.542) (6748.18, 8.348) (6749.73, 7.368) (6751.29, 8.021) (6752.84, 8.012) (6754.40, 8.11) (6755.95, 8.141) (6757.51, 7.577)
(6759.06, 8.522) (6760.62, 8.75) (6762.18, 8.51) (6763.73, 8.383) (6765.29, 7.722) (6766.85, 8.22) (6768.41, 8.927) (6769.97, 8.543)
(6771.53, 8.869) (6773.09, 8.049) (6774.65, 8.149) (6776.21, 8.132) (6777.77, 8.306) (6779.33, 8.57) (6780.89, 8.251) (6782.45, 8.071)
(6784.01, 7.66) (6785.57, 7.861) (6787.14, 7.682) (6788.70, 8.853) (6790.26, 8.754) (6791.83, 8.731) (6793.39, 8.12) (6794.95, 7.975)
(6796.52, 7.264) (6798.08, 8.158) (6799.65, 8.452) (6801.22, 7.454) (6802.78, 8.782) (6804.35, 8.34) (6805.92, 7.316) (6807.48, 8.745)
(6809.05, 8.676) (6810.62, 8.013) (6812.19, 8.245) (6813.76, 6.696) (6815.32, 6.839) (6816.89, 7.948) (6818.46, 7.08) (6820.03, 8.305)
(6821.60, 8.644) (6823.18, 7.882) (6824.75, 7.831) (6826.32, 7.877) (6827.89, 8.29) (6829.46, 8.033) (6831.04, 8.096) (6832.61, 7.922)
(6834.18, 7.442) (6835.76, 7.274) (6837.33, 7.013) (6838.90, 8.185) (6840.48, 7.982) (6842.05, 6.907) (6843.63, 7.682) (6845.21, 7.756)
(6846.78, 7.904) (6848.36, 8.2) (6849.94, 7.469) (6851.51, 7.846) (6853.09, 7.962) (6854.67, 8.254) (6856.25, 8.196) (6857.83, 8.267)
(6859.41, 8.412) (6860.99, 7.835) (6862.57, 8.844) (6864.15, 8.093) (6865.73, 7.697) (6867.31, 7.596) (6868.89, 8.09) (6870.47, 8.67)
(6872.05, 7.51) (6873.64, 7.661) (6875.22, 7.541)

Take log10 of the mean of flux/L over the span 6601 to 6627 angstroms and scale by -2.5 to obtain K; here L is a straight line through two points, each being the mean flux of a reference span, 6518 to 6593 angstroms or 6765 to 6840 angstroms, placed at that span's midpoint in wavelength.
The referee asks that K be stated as 0.12 mag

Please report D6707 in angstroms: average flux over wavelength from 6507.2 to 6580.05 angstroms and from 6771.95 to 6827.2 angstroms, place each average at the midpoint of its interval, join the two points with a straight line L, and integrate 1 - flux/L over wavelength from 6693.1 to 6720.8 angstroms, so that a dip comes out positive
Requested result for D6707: 1.3 angstroms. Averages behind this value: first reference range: 8.27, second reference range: 8.06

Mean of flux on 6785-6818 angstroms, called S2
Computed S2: 8.03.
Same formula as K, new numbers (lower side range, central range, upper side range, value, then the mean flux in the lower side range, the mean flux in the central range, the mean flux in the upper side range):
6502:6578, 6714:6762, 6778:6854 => 0.02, 8.23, 7.89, 7.94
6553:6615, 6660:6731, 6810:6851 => -0.03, 7.68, 7.9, 7.75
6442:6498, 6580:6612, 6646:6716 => 0.10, 7.98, 7.26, 7.95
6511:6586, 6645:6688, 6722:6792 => 0.02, 8.31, 8.03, 8.08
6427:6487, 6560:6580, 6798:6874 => -0.05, 7.96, 8.35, 7.92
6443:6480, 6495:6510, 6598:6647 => -0.04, 7.91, 8.08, 7.5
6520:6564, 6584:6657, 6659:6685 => 0.06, 8.17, 7.63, 7.97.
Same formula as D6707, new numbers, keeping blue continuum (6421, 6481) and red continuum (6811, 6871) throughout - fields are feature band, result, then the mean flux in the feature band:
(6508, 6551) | -1.82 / 8.32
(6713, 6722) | 0.23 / 7.71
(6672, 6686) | 0.12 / 7.86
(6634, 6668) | -0.87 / 8.14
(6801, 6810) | -0.43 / 8.27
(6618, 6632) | 0.10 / 7.9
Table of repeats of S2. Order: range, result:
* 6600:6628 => 7.29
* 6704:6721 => 7.47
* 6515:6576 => 8.28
